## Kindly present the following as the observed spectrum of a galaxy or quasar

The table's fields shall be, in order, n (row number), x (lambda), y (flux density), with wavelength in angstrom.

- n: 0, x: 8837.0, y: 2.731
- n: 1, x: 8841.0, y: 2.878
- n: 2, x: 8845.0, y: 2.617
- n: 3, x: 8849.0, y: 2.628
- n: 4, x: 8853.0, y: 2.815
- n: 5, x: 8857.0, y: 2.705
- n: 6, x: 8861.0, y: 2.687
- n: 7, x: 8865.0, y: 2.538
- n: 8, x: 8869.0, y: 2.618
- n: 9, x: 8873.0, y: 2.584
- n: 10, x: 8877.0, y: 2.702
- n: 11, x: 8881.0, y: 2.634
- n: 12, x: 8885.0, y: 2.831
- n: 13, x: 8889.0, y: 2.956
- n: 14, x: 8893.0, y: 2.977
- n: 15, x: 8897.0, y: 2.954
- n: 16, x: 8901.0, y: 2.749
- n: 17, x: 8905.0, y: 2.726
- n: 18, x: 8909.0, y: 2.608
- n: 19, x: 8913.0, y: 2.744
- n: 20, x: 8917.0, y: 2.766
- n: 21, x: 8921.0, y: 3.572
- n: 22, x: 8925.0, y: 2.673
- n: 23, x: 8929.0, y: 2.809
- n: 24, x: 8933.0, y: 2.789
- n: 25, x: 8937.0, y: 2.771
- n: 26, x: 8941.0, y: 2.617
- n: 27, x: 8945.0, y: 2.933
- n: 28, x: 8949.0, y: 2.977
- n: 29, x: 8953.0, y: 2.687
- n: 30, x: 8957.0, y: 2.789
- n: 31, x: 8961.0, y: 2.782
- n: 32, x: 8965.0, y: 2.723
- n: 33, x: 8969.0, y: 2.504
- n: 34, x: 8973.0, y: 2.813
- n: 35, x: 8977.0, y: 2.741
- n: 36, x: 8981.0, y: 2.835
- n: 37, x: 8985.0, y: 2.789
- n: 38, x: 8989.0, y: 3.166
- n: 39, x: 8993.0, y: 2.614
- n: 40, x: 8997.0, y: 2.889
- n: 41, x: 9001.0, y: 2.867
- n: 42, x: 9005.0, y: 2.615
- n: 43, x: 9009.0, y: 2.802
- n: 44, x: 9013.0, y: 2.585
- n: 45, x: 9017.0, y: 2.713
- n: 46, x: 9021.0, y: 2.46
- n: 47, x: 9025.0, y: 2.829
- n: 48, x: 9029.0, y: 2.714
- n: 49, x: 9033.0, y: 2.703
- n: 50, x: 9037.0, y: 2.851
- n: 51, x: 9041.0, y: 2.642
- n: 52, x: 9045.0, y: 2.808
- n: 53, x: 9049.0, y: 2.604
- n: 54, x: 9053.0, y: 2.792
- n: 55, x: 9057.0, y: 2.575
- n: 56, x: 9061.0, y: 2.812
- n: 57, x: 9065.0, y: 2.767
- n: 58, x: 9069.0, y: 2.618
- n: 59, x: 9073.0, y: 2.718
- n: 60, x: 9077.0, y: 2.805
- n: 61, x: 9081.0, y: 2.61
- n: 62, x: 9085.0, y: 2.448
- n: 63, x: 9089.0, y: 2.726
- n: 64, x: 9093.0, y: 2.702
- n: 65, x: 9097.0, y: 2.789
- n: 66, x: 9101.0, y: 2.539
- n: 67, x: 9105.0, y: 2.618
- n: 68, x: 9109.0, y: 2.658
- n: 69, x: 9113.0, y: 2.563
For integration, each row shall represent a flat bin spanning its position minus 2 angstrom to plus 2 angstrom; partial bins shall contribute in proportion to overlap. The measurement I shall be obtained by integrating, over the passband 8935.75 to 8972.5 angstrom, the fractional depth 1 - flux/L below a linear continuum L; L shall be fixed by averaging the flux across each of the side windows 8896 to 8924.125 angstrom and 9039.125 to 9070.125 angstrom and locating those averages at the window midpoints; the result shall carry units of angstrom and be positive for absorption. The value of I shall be 0.78 angstrom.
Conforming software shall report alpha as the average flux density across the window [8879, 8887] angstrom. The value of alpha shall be 2.73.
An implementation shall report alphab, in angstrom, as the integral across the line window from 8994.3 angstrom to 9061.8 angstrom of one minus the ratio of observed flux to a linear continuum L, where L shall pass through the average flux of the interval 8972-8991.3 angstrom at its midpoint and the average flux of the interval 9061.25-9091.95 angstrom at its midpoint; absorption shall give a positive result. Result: 1.4 angstrom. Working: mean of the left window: 2.87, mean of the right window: 2.68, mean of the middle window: 2.72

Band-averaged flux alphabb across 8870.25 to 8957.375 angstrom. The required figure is 2.81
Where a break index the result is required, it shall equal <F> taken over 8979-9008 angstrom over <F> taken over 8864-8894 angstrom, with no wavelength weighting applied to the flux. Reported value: 1.04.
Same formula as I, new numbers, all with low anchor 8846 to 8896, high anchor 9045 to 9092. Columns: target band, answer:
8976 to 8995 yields -0.9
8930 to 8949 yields -0.6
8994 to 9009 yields -0.5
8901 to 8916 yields 0.1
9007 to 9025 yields 0.2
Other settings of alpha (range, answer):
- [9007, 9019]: 2.7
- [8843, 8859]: 2.69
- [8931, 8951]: 2.82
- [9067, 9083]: 2.69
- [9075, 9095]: 2.66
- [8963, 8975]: 2.68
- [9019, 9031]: 2.67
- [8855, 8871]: 2.64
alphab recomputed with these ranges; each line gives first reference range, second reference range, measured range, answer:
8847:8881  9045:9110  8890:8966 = -4.63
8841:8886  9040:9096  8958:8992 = -1.34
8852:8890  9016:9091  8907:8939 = -1.72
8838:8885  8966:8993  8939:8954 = -0.28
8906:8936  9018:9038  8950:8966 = 0.20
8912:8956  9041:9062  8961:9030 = 0.71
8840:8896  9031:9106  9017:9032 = 0.13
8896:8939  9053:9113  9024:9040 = -0.25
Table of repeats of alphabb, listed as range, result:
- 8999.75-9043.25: 2.71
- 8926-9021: 2.77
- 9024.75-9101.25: 2.7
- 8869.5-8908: 2.78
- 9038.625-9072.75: 2.7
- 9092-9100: 2.73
